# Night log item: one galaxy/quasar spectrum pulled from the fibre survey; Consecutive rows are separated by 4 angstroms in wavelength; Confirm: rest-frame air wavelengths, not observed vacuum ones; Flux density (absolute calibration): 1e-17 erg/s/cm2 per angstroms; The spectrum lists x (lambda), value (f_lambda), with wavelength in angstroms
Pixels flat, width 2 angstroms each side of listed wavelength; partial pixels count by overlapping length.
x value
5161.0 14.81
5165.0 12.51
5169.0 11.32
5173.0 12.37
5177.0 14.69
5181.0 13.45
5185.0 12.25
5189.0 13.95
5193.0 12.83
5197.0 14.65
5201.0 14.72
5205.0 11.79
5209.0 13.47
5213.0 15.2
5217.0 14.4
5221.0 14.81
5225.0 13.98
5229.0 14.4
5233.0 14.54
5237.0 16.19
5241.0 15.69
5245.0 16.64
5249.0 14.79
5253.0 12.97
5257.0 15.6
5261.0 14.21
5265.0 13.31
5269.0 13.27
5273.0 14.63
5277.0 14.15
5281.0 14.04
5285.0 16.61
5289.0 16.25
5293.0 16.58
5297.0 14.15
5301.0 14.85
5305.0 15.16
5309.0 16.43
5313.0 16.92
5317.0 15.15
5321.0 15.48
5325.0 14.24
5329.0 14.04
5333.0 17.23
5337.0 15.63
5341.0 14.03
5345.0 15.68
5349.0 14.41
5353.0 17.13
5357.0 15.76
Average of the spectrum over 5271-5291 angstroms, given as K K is 15.1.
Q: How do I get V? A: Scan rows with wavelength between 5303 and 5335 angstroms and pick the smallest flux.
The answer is 14.04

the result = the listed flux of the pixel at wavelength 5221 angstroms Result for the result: 14.81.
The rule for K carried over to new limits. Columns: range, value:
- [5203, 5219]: 13.7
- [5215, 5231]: 14.4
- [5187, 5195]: 13.4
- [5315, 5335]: 15.2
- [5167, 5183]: 13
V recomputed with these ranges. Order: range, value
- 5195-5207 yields 11.79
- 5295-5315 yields 14.15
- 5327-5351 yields 14.03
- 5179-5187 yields 12.25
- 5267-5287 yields 13.27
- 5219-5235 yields 13.98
